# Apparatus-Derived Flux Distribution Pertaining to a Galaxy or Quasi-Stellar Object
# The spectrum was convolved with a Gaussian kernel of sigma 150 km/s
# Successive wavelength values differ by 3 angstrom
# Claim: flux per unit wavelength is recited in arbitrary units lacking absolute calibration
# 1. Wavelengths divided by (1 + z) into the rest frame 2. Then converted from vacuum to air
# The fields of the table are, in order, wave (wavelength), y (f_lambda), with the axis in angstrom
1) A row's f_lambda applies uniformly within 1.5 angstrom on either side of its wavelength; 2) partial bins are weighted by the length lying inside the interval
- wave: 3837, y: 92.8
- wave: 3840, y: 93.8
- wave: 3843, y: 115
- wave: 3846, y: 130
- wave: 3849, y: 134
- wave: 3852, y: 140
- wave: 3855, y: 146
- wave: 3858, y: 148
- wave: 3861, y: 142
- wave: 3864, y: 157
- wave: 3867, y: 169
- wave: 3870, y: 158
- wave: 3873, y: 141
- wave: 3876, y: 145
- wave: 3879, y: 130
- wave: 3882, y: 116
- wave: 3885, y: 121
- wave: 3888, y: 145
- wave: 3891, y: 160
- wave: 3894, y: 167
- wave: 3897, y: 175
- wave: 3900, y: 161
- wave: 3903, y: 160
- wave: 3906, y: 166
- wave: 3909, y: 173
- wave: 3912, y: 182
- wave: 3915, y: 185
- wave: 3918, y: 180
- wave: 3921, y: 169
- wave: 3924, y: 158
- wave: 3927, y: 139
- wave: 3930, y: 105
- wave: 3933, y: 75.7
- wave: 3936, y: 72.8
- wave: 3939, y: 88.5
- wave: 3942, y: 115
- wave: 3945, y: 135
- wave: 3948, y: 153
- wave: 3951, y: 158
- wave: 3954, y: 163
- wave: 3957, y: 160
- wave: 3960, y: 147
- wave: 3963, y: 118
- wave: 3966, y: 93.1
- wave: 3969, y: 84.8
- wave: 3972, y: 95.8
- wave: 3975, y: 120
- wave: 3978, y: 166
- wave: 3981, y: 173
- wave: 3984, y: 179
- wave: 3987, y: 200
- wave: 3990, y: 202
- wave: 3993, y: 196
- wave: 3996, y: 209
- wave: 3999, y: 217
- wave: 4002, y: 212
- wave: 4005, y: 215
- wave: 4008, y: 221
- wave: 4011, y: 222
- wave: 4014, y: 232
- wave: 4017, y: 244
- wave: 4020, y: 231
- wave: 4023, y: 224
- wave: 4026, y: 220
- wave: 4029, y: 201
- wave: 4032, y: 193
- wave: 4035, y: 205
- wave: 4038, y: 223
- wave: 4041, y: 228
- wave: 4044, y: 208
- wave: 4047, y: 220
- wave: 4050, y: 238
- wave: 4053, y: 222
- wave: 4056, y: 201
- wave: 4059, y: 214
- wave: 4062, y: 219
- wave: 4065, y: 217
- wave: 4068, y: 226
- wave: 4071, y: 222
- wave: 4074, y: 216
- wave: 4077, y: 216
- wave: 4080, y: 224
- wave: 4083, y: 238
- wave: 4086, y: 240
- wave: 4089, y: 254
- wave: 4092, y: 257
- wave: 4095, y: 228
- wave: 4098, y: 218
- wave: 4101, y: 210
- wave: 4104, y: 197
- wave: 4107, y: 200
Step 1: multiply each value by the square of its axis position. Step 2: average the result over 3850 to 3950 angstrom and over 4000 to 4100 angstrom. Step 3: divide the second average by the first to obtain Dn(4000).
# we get 1.66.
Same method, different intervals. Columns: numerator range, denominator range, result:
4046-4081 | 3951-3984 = 1.70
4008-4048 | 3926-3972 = 1.91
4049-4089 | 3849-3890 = 1.73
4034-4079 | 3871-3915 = 1.54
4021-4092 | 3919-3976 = 1.88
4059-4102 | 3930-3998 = 1.71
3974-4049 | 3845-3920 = 1.44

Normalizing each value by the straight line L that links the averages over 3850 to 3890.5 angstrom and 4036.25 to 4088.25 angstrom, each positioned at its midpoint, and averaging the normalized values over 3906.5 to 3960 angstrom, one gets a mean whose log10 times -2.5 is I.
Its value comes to 0.182 mag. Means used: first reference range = 143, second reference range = 222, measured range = 142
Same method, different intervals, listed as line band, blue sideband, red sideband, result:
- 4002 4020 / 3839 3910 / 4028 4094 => -0.123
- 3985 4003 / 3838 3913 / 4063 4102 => -0.064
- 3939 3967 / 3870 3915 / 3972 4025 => 0.308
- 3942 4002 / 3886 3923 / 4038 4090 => 0.221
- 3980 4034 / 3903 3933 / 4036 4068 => -0.066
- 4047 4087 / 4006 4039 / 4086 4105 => 0.015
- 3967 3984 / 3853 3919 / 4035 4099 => 0.402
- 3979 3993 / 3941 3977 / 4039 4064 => -0.208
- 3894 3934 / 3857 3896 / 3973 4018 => 0.032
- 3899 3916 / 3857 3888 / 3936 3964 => -0.226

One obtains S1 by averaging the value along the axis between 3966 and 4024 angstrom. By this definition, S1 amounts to 189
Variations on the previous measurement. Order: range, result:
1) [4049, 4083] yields 220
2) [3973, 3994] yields 174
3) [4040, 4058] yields 219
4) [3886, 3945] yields 146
